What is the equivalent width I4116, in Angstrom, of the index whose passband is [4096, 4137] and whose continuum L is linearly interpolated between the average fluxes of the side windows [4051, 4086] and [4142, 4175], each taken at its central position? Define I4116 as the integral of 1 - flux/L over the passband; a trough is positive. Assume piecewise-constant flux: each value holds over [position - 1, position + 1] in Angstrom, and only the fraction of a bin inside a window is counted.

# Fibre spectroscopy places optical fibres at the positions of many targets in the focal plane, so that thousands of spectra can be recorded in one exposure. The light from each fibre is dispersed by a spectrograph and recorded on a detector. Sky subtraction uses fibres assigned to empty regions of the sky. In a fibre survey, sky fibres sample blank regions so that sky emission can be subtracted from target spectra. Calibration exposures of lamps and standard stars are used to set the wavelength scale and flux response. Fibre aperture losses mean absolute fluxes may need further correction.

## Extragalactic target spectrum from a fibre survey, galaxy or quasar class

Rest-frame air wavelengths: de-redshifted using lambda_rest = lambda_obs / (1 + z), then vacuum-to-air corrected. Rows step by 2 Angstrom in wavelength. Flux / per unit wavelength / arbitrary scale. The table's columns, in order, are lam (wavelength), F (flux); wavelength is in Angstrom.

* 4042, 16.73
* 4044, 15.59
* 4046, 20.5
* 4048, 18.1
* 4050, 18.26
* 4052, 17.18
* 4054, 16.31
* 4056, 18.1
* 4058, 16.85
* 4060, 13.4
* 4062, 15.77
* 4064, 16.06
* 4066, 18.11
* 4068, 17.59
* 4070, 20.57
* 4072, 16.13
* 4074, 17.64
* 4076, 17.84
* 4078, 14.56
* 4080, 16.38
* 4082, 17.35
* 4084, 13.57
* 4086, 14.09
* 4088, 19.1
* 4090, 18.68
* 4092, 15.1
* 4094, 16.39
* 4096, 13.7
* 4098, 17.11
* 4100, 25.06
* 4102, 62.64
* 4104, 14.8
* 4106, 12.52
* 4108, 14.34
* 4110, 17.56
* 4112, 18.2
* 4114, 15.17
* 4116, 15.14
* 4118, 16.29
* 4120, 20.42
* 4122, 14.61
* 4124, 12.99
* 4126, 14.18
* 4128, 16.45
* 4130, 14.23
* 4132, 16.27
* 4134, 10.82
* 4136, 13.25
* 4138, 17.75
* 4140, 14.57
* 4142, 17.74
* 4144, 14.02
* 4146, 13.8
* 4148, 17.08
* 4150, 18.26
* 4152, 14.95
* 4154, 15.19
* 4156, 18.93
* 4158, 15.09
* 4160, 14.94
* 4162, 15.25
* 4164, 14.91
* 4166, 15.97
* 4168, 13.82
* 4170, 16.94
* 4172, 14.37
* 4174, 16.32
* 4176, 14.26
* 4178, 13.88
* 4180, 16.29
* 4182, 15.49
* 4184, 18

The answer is -4.7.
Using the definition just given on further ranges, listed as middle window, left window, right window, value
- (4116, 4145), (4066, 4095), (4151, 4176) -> 1.41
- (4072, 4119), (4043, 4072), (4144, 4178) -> -4.90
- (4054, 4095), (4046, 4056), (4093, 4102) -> 7.46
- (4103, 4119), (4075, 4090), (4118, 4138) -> -0.01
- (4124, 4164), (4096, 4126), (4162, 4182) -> 4.05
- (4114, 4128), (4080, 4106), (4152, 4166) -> 2.02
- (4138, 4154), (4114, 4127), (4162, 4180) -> -0.53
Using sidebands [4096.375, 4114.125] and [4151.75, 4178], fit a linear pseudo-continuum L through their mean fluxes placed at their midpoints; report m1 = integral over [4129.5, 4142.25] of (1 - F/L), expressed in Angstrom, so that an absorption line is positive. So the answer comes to 2.58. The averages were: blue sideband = 22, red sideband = 15.4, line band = 14.8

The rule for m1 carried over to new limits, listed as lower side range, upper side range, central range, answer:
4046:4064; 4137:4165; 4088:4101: -1.0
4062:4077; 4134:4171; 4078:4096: 1.1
